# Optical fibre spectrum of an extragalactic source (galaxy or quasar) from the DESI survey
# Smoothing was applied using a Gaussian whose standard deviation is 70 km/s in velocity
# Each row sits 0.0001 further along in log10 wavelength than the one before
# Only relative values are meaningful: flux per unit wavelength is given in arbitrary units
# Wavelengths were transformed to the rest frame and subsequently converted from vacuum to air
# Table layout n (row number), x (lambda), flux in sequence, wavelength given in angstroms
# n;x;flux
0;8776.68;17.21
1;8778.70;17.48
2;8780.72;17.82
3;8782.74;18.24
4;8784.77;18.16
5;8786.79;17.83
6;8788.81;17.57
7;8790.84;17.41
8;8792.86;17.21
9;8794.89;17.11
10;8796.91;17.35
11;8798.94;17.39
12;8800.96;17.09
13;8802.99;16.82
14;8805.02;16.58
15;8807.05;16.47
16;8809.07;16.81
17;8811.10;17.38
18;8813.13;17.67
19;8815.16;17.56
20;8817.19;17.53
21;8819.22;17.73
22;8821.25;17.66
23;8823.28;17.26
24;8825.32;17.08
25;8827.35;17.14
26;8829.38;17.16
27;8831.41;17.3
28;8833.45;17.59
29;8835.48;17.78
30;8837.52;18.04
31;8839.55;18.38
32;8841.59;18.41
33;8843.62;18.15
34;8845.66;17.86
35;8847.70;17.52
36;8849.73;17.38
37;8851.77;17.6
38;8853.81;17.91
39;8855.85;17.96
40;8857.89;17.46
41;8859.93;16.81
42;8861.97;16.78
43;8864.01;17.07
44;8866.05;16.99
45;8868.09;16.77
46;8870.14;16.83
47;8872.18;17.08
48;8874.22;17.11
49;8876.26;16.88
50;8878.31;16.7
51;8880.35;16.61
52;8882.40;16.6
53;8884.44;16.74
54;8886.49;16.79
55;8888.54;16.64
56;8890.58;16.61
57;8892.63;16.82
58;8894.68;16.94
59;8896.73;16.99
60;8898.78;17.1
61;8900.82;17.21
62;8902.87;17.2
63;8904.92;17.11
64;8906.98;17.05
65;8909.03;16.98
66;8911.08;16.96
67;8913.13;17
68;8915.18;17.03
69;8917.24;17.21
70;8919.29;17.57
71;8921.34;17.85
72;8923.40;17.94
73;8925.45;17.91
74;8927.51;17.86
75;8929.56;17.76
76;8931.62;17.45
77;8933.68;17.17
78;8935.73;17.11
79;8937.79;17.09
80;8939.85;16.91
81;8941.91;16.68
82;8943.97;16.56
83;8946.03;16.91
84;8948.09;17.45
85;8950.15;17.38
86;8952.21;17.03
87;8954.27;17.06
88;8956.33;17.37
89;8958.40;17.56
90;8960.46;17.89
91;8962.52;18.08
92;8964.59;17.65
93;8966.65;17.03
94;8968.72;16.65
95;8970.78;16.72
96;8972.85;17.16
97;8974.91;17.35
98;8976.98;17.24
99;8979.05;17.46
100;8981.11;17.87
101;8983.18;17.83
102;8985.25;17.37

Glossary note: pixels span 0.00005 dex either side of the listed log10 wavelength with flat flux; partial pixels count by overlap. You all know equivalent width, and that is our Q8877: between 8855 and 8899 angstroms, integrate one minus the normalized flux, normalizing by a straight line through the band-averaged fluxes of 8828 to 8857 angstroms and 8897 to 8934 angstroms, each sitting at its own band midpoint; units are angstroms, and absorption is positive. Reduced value 1.7 angstroms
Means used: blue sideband 17.8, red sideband 17.3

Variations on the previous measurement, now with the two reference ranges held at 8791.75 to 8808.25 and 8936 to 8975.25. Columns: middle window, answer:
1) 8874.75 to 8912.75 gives 0.49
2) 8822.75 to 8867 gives -1.23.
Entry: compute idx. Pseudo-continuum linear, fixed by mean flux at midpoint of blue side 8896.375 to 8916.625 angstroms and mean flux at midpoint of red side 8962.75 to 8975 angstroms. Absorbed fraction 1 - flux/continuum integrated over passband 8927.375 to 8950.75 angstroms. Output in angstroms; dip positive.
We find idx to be -0.1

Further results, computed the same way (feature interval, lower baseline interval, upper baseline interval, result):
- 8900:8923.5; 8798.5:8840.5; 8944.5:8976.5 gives 0.09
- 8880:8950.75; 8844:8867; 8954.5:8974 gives 1.01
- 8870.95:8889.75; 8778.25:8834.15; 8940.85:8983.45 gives 0.58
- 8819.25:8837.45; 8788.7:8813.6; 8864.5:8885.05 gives -0.44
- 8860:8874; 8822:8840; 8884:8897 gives 0.11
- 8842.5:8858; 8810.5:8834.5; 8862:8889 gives -0.58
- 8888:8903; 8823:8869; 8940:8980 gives 0.38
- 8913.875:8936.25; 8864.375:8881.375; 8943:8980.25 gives -0.57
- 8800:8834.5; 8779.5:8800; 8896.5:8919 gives 0.52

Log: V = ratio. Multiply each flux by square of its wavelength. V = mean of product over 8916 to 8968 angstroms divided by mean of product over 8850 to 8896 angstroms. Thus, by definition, 1.0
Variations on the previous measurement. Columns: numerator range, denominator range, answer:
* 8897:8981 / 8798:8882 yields 1.02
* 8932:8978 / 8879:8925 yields 1.02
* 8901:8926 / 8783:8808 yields 1.03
